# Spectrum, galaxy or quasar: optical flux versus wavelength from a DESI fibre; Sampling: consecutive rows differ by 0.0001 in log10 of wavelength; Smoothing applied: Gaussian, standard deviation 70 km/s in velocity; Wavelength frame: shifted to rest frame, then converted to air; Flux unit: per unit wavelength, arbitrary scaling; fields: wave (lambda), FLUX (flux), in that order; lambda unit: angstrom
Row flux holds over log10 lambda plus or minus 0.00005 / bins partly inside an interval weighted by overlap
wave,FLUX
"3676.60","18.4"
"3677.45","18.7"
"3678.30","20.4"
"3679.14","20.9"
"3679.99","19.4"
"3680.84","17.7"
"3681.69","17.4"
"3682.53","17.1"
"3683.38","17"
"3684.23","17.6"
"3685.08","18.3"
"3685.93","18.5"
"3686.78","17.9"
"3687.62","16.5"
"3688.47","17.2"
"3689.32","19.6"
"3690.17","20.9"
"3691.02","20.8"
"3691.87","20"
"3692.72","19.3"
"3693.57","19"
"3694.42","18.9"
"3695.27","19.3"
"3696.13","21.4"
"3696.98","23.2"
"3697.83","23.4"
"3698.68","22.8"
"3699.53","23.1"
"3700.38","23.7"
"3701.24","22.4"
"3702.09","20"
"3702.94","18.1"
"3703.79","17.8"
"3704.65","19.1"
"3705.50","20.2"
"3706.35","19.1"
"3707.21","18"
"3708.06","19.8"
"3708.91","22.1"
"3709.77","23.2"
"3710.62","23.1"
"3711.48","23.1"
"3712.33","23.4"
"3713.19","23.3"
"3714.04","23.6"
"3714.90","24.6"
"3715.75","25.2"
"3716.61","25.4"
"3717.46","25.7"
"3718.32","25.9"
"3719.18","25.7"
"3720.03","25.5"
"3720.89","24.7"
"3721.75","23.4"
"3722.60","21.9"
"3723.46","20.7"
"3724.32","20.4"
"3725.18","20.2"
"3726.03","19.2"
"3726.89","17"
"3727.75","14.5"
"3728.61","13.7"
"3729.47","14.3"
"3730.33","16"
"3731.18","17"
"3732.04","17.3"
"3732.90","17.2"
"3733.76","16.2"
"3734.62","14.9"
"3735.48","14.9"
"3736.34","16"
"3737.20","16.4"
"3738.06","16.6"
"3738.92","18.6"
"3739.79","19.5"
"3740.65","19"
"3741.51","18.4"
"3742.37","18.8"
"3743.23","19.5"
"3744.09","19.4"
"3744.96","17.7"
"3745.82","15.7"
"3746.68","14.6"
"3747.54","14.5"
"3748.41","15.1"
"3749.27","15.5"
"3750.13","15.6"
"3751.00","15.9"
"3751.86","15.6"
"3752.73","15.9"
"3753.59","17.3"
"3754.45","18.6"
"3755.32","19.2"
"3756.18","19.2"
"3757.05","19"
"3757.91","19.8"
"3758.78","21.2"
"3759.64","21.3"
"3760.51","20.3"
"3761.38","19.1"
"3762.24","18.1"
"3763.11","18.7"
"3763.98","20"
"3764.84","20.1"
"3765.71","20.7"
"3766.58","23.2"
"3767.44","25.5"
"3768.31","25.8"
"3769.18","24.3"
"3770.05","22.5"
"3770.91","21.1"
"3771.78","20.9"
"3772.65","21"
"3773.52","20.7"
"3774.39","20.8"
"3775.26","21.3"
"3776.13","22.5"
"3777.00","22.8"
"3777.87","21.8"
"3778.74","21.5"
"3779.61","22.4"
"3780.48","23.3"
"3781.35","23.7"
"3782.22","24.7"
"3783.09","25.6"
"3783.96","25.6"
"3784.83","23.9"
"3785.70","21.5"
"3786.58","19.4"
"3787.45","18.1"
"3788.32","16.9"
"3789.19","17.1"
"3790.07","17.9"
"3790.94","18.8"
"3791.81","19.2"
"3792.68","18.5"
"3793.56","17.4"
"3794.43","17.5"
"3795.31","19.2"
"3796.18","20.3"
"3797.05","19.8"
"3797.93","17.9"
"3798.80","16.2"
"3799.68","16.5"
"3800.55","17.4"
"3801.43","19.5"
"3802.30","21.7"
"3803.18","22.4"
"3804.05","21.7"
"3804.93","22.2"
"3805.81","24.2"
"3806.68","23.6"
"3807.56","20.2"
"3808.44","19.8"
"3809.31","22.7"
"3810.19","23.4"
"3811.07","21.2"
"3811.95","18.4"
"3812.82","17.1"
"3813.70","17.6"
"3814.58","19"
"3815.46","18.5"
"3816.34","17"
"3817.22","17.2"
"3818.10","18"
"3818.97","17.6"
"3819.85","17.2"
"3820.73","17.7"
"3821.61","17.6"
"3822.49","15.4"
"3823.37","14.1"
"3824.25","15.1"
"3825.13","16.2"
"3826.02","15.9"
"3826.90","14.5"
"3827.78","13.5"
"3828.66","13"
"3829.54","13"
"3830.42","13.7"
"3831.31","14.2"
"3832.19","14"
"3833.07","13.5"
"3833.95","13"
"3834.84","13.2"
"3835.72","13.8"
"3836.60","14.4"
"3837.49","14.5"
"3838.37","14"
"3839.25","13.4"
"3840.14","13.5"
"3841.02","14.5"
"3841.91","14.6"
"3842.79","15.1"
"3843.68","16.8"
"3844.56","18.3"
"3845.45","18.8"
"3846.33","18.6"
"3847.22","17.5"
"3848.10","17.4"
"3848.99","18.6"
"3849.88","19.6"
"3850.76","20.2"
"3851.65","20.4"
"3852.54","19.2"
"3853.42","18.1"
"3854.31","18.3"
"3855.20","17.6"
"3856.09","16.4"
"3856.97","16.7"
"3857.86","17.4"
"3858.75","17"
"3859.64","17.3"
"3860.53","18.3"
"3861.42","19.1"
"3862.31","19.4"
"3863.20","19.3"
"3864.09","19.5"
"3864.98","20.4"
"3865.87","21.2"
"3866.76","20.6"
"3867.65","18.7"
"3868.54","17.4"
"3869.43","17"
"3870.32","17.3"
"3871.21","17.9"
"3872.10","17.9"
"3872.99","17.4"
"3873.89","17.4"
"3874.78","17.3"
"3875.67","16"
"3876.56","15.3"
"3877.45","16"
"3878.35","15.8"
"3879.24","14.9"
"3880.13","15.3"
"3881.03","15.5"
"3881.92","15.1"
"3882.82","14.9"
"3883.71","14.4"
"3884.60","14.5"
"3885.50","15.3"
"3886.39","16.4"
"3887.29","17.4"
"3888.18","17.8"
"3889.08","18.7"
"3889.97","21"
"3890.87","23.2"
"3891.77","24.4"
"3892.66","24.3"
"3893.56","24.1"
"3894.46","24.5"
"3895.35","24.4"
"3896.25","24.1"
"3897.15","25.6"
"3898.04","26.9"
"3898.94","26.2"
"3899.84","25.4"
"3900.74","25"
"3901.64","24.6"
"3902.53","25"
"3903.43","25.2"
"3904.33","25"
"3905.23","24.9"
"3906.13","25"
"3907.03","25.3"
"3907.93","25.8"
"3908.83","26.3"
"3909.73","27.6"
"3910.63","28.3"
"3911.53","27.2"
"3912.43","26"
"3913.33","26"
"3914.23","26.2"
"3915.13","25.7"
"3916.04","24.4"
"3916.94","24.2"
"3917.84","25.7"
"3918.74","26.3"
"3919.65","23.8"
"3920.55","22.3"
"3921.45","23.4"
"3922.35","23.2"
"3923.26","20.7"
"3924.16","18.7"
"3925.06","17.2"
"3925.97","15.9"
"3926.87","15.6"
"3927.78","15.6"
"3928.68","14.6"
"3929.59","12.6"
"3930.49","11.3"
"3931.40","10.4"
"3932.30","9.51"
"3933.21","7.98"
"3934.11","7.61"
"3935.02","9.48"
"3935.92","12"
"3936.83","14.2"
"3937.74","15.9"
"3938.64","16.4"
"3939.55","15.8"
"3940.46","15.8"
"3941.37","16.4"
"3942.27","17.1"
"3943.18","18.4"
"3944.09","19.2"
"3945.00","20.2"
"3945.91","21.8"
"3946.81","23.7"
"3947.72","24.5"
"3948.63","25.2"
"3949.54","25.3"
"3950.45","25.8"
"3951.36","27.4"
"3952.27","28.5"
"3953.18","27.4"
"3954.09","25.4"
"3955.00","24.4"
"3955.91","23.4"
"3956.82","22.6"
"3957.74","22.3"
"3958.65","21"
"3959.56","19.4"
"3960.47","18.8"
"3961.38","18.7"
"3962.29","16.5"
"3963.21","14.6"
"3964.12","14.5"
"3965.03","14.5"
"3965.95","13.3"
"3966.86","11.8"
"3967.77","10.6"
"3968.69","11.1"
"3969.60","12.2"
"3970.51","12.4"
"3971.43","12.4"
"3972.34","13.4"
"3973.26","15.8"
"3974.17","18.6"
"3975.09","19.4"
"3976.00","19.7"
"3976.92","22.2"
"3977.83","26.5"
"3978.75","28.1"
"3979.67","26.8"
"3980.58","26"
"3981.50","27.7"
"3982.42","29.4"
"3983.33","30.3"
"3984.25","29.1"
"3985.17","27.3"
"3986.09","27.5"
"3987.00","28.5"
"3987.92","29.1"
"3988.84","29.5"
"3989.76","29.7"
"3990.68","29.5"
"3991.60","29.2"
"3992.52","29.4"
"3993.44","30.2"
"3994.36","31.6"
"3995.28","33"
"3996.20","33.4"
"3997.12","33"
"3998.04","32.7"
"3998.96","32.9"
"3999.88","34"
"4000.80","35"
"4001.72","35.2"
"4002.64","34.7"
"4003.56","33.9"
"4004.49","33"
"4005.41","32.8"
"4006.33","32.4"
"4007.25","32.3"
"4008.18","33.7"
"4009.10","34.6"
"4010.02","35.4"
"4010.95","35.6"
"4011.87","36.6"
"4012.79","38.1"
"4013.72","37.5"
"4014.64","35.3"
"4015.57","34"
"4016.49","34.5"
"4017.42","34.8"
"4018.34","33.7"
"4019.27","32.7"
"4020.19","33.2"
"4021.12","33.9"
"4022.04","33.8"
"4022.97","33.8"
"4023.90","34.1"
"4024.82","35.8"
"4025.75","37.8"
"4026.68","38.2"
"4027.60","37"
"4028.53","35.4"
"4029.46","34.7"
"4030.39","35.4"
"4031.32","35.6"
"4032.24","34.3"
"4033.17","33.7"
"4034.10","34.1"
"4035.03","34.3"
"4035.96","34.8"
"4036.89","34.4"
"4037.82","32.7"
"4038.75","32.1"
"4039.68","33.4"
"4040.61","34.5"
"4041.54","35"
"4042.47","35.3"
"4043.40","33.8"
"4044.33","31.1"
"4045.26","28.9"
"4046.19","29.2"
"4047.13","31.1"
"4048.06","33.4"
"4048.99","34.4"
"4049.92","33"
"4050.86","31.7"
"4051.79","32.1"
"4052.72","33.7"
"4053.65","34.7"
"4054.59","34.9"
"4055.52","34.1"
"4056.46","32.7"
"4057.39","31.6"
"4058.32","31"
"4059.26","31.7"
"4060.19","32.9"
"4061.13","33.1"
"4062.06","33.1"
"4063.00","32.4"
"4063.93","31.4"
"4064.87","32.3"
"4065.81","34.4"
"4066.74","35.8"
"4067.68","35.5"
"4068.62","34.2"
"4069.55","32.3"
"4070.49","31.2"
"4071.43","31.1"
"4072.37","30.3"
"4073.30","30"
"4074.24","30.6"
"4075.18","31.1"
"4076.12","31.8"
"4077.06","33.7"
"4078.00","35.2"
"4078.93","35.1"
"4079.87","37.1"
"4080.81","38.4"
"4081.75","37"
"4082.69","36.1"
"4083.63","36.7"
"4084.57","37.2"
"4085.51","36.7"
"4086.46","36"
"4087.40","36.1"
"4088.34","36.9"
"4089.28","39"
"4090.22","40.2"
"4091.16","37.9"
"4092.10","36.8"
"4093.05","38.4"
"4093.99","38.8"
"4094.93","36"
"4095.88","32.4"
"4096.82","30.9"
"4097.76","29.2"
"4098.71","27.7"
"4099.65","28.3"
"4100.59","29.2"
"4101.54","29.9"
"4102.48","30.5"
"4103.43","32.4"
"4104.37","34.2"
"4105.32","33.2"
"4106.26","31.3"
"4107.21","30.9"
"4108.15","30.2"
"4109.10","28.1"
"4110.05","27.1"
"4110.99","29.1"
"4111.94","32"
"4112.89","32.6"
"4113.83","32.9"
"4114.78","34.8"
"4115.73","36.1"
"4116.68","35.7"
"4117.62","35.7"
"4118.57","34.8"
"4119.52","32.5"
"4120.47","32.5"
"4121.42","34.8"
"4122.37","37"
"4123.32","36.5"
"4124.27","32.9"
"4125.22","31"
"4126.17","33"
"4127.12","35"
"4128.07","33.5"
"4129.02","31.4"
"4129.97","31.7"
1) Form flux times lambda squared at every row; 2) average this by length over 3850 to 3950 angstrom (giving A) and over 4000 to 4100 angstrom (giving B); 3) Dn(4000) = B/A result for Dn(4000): 1.9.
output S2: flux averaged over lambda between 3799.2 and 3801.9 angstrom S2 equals 17.8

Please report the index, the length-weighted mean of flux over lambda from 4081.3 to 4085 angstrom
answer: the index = 36.7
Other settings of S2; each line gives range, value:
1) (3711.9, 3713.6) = 23.3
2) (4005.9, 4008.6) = 32.7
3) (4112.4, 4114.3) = 32.8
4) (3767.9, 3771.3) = 23.5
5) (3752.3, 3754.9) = 17.3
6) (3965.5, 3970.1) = 11.8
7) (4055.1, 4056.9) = 33.3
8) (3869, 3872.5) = 17.5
